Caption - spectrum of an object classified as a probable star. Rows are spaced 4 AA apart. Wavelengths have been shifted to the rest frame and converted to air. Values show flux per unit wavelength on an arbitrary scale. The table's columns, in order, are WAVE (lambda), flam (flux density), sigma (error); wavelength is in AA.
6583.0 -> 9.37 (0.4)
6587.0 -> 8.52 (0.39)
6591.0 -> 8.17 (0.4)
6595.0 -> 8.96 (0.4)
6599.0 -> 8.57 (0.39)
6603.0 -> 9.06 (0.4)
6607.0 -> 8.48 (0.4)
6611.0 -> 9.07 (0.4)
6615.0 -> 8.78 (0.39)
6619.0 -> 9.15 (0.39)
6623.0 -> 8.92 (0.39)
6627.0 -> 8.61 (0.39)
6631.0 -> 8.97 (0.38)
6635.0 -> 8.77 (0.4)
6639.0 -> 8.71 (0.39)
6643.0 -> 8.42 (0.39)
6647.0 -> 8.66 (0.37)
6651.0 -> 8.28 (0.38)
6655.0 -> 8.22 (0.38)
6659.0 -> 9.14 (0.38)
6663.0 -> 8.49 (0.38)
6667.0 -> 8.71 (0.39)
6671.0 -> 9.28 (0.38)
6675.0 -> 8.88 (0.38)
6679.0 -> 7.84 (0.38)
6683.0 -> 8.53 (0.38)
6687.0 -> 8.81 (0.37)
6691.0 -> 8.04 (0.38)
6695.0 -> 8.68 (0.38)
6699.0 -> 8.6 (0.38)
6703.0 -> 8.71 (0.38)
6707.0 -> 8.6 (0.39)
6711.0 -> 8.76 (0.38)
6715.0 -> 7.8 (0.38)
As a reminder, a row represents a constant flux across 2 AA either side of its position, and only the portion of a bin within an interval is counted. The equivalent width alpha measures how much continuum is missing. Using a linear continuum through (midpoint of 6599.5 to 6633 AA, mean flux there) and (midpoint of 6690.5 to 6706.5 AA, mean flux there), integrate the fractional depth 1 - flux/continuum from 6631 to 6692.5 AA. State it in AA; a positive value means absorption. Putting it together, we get 0.7 AA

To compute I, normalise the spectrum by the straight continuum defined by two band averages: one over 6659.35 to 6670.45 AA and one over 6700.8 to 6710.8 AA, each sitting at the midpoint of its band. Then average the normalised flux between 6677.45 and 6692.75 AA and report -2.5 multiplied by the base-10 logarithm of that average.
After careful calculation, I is 0.05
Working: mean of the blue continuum 8.77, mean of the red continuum 8.67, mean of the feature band 8.32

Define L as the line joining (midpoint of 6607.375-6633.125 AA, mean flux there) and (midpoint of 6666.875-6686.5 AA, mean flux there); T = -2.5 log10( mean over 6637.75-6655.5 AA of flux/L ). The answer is 0.04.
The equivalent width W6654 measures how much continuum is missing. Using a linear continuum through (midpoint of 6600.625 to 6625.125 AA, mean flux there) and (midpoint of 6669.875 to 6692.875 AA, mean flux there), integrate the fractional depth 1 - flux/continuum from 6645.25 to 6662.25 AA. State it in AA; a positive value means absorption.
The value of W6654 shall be 0.2 AA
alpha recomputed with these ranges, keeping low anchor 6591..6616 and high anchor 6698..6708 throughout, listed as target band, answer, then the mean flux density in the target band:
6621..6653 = 0.2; 8.67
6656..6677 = -0.4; 8.87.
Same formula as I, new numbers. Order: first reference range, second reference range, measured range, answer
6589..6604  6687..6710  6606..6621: -0.03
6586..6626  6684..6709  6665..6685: 0.00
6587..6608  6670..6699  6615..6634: -0.03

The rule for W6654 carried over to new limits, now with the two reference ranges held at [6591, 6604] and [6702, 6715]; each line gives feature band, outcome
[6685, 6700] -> 0.09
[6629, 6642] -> -0.16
